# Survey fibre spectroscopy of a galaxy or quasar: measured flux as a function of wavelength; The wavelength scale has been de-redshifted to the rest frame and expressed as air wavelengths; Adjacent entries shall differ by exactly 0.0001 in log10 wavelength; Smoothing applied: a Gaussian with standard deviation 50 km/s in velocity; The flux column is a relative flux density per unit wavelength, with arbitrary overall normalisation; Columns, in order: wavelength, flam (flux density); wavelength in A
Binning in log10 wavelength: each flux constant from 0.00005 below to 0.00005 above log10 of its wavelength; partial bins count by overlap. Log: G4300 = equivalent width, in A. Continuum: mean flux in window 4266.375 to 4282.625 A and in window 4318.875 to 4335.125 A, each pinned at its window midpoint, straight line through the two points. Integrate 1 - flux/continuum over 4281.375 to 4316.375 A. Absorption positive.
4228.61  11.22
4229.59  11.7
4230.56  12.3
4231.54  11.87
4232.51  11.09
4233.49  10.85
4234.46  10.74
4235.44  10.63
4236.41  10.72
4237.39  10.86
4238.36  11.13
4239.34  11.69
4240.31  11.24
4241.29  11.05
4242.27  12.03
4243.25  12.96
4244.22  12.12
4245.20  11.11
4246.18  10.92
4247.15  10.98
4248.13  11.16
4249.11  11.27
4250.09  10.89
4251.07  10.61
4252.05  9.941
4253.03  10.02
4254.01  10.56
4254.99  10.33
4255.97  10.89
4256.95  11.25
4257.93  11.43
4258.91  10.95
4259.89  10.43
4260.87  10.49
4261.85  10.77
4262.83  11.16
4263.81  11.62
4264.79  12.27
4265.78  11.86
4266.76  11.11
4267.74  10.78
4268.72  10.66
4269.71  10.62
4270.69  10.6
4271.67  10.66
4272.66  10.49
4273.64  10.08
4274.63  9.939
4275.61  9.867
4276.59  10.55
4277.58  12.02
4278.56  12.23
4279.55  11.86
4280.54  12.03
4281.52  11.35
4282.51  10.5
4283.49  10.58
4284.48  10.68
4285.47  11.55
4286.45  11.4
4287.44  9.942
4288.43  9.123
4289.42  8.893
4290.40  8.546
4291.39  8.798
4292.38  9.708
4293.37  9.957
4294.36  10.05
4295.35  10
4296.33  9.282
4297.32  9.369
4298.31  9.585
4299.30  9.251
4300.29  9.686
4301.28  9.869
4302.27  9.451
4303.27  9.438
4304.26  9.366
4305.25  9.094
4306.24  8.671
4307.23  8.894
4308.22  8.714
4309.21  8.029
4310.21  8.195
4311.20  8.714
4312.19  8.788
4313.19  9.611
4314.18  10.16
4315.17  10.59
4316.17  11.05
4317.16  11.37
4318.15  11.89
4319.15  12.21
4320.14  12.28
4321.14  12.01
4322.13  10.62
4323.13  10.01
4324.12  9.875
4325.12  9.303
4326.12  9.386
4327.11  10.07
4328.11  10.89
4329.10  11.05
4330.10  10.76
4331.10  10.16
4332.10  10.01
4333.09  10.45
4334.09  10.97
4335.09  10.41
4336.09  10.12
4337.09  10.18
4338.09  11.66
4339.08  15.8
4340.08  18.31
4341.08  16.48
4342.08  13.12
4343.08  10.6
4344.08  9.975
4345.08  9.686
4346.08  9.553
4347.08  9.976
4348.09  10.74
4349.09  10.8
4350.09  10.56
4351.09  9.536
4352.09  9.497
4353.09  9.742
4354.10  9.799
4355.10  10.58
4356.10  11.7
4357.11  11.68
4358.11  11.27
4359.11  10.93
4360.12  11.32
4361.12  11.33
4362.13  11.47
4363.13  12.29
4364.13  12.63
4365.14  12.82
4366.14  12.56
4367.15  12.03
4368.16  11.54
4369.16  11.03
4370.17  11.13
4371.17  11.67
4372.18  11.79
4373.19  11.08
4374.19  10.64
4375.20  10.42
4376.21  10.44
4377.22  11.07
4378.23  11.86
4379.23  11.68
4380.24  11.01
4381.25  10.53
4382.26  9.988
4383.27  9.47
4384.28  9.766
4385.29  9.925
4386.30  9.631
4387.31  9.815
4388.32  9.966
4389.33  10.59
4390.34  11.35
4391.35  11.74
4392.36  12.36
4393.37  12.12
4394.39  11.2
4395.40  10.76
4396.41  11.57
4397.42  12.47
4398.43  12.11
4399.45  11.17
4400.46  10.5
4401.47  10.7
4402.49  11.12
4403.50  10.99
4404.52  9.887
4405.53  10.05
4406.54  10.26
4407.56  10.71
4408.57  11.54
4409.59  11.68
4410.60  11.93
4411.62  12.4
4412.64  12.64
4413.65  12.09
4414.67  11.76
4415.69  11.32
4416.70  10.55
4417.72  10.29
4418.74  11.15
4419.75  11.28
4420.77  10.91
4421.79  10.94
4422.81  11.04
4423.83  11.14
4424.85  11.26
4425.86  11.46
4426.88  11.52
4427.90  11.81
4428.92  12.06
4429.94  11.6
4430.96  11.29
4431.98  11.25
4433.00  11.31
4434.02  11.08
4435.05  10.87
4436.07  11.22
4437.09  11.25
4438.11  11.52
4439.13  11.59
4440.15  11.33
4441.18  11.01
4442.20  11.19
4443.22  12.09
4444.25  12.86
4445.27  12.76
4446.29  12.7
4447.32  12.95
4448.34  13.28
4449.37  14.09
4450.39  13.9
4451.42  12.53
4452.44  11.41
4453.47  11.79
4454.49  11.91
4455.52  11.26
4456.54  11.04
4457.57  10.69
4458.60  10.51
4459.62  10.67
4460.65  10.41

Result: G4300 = 3.78 A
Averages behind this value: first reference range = 10.9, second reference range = 10.6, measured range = 9.6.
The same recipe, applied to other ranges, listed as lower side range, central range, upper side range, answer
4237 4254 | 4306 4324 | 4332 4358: 1.8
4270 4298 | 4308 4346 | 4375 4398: -1.1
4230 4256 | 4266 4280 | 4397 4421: 0.4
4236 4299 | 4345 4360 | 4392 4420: 0.9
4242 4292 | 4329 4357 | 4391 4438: -0.2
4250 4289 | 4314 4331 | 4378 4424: 0.2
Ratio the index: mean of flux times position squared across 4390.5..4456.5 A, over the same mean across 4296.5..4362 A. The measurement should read 1.15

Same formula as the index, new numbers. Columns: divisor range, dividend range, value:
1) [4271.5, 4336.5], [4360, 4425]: 1.15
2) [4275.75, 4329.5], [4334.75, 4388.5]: 1.14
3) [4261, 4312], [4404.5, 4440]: 1.19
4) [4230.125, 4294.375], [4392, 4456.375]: 1.15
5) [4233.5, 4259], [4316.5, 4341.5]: 1.08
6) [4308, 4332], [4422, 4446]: 1.18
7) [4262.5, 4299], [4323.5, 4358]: 1.07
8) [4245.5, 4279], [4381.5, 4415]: 1.08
